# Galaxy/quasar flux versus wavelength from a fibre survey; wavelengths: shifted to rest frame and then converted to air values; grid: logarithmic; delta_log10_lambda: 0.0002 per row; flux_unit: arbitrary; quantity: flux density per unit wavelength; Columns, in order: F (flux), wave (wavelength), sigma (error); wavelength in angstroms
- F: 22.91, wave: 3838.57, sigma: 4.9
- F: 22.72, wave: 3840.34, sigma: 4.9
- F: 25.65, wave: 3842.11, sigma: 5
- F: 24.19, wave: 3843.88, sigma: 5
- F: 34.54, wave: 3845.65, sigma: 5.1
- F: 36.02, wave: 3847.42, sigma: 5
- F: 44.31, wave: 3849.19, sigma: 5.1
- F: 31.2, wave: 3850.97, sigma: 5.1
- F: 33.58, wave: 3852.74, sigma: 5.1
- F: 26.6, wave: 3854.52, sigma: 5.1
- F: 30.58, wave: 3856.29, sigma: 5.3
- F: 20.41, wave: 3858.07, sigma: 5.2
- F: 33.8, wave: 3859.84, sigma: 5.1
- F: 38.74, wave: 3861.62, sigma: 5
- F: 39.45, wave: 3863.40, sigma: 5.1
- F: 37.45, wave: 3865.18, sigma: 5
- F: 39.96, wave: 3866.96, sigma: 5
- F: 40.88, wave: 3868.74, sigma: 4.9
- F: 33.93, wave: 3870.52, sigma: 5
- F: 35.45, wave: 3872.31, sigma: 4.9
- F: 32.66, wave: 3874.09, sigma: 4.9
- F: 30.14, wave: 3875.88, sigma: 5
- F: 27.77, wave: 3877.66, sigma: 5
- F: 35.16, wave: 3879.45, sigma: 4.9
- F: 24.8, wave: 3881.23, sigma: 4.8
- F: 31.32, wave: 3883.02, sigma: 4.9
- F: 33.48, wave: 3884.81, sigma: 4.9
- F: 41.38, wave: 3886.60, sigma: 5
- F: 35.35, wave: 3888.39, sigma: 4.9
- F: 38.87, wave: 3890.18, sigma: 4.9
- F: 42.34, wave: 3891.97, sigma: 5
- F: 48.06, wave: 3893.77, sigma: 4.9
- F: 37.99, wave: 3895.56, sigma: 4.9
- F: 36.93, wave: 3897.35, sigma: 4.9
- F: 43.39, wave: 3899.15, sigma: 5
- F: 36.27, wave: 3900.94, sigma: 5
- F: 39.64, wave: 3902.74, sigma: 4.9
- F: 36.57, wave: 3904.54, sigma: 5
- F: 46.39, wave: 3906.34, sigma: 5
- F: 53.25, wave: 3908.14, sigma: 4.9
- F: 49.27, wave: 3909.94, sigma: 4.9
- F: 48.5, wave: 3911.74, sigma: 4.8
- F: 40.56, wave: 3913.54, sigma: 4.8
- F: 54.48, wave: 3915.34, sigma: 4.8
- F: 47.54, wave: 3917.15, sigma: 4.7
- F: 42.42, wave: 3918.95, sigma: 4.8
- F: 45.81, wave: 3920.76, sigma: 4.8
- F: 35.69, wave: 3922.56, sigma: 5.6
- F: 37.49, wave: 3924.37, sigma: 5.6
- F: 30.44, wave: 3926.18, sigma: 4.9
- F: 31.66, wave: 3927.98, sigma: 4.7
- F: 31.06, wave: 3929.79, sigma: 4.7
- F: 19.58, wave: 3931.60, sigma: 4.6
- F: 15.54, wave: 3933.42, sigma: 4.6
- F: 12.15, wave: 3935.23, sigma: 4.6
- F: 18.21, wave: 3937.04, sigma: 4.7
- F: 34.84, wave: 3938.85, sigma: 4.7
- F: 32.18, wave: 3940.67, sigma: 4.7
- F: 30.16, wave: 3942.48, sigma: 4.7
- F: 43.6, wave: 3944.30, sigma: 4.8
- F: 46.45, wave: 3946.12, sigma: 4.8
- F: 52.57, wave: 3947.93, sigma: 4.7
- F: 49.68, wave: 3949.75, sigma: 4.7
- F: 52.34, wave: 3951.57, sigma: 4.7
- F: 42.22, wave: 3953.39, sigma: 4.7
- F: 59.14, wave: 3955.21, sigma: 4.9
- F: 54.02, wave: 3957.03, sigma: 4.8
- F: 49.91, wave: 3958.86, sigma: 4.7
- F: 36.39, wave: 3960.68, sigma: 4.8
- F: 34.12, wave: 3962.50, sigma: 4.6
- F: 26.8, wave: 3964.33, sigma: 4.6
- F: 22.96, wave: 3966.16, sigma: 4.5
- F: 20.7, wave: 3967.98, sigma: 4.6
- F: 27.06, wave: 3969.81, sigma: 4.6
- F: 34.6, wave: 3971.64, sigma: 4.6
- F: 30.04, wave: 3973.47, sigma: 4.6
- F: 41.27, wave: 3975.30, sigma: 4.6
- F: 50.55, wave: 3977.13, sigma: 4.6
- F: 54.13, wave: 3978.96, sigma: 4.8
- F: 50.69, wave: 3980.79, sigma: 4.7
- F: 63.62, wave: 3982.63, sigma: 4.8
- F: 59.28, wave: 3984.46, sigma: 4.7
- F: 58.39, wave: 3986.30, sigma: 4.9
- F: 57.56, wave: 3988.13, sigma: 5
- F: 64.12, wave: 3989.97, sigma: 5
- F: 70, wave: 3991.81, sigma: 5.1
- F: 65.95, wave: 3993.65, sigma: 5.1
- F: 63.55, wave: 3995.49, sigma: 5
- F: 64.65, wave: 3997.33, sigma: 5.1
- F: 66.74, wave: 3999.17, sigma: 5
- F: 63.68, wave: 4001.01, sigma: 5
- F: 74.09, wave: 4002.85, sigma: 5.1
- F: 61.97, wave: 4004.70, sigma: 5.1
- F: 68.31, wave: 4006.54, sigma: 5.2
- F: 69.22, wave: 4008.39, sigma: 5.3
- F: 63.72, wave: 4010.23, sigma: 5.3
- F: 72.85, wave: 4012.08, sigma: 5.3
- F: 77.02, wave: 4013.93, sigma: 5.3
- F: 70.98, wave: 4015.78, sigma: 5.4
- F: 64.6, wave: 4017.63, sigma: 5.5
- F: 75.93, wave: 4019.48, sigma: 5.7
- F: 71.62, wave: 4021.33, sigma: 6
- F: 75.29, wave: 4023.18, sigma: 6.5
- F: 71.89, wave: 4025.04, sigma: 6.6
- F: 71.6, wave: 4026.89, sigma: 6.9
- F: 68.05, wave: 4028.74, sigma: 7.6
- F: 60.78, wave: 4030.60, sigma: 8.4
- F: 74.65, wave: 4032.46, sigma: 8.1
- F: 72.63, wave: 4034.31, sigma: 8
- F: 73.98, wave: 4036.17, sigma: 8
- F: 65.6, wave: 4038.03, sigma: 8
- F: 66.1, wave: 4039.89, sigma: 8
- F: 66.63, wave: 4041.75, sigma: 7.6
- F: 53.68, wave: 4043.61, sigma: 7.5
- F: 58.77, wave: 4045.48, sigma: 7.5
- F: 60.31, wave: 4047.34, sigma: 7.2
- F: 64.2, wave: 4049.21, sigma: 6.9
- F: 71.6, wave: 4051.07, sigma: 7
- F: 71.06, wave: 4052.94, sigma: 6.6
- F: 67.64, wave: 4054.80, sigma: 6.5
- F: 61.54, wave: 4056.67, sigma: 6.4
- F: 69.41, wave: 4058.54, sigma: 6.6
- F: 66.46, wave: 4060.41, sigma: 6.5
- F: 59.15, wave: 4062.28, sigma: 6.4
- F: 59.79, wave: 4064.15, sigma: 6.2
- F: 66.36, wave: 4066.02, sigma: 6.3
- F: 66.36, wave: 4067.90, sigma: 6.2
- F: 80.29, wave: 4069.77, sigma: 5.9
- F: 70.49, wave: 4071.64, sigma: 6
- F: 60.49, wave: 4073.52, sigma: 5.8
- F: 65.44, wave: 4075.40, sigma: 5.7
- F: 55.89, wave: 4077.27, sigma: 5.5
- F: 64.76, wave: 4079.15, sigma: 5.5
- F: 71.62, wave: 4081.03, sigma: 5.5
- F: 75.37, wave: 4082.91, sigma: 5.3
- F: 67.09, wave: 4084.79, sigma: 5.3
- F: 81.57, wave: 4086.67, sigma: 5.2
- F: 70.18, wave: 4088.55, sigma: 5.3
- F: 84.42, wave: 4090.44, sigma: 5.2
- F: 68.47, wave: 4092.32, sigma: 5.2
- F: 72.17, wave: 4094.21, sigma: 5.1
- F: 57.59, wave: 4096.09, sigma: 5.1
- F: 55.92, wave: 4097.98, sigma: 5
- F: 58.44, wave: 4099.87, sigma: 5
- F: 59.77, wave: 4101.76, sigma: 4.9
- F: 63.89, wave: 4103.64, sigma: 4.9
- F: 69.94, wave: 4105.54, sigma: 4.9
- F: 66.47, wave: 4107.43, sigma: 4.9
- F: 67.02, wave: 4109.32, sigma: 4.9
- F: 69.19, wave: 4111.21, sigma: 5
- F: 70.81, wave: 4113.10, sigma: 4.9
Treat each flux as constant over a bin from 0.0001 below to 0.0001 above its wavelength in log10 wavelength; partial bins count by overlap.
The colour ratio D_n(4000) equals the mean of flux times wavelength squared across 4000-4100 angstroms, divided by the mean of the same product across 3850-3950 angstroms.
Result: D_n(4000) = 2.01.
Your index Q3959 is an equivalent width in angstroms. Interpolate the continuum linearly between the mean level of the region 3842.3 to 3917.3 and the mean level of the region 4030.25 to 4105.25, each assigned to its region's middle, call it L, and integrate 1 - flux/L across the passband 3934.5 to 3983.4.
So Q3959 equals 9.88 angstroms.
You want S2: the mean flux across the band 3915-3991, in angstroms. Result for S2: 40.5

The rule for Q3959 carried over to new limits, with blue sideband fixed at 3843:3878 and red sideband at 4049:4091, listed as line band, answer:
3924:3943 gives 8.1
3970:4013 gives -2.7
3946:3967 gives 2.3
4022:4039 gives -2.4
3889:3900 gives -0.5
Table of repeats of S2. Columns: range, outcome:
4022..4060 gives 67.3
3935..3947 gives 32.1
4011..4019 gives 71.4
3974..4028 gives 64.7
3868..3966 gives 38.2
